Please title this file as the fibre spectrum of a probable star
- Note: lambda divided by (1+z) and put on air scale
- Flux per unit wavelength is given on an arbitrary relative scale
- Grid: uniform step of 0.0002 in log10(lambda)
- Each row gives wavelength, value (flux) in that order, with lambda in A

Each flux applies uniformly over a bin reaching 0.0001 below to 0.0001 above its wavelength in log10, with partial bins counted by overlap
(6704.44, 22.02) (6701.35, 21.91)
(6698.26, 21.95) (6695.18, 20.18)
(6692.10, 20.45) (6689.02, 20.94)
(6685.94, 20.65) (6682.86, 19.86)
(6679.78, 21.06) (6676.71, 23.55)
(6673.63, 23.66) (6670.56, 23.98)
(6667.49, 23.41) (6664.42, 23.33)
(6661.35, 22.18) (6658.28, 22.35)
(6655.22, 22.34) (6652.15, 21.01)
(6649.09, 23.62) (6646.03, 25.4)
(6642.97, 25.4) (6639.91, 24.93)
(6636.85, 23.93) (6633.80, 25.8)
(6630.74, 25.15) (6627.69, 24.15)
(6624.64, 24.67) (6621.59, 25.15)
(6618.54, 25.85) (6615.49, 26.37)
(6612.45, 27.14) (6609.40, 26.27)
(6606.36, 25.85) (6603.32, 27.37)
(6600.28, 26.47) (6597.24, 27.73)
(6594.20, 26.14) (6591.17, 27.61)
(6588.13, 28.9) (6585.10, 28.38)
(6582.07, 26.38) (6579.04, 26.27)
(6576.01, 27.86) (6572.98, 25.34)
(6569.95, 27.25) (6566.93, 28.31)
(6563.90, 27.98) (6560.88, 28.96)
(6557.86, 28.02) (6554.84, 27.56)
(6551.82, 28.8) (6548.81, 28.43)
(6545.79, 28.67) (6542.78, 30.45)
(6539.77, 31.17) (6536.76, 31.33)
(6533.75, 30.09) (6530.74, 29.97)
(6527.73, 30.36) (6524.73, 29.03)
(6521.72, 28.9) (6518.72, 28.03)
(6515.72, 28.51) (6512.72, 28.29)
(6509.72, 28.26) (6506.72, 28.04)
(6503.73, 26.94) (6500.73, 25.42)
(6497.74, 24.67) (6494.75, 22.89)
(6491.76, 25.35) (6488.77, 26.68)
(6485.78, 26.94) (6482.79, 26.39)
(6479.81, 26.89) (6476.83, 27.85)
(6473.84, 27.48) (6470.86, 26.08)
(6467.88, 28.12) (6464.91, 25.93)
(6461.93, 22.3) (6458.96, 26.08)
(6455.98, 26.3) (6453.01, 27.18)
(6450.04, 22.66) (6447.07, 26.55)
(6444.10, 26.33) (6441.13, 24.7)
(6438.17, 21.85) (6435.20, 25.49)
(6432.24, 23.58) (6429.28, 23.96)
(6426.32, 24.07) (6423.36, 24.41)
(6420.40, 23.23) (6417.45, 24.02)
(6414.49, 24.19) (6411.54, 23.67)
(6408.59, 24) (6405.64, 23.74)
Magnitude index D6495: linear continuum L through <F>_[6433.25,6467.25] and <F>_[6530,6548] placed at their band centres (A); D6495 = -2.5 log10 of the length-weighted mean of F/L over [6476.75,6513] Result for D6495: 0.05 mag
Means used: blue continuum 25.1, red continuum 30.2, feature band 26.4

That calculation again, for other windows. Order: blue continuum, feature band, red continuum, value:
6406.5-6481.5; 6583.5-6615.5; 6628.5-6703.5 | -0.16 mag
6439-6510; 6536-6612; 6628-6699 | -0.15 mag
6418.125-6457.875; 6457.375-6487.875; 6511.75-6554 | 0.00 mag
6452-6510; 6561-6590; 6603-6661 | -0.09 mag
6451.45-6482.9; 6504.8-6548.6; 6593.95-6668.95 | -0.14 mag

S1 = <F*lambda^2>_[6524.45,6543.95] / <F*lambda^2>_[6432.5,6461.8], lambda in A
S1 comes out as 1.25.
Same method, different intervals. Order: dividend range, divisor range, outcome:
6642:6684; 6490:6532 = 0.87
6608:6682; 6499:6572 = 0.87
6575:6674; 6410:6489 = 1.06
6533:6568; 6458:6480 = 1.13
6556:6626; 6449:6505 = 1.08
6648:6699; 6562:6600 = 0.83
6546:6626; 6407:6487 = 1.12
